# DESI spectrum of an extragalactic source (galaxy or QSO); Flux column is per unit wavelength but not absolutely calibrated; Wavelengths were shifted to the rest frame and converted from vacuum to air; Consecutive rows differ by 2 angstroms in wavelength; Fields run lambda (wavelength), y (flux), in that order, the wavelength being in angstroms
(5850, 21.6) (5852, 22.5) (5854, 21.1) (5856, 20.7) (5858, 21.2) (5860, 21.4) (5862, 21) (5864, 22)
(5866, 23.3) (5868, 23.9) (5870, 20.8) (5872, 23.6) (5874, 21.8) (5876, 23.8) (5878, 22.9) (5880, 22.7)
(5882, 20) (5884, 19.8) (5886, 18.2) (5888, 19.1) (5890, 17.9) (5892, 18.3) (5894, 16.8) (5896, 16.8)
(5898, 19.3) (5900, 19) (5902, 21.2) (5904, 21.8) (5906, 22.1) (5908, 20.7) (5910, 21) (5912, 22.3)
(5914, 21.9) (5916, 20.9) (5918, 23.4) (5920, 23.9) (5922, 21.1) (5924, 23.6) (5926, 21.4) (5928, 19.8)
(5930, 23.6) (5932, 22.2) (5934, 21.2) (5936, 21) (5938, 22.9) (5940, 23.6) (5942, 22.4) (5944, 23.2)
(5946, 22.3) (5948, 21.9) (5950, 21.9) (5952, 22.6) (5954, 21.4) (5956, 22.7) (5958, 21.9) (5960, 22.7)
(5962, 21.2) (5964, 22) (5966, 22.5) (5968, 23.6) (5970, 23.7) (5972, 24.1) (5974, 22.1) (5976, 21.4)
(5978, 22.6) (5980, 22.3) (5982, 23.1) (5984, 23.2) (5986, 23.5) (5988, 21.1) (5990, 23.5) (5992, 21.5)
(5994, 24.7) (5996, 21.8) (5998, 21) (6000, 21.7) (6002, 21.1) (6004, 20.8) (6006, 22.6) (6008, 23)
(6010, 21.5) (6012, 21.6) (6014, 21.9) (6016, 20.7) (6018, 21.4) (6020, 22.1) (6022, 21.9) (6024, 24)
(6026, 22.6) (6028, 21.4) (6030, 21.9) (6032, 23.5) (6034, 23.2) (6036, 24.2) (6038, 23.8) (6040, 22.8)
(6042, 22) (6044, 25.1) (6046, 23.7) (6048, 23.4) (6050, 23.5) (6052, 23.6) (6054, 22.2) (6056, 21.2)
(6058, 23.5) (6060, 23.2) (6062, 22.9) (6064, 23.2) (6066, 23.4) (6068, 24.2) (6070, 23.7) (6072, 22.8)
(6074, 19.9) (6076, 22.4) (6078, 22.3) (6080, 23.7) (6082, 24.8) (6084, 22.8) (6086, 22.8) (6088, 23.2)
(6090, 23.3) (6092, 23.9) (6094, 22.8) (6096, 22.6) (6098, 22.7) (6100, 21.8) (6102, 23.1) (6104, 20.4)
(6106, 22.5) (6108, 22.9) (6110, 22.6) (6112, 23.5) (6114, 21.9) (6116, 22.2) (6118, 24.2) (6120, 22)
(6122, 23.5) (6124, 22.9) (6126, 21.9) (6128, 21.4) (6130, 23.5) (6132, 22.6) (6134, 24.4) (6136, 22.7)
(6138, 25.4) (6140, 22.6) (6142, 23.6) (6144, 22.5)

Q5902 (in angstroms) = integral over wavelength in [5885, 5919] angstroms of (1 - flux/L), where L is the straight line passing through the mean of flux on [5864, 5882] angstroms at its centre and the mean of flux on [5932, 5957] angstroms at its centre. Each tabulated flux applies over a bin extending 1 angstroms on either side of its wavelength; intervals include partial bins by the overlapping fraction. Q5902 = 3.69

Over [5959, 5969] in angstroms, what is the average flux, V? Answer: 22.4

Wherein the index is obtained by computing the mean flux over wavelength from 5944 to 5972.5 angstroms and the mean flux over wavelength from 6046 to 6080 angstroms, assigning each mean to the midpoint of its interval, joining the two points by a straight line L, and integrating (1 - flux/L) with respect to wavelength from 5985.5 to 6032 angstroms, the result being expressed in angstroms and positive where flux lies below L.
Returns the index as 1.22 angstroms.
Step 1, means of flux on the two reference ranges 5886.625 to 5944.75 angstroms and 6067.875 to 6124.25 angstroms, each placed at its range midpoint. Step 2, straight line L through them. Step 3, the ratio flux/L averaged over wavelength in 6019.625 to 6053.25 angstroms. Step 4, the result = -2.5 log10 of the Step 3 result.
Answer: -0.04 mag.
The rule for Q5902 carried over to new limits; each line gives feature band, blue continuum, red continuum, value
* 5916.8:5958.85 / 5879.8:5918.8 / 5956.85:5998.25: -1.9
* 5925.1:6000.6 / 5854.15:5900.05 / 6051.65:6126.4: -2.9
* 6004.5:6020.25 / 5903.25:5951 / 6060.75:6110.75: 0.5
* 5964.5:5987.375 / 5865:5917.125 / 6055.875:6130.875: -1.3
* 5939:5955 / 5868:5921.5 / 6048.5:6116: -0.8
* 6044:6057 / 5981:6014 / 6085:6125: -0.4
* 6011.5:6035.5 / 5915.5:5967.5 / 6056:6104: 0.4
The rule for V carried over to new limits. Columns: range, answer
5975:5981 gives 22.1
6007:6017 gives 21.7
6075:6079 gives 22.4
